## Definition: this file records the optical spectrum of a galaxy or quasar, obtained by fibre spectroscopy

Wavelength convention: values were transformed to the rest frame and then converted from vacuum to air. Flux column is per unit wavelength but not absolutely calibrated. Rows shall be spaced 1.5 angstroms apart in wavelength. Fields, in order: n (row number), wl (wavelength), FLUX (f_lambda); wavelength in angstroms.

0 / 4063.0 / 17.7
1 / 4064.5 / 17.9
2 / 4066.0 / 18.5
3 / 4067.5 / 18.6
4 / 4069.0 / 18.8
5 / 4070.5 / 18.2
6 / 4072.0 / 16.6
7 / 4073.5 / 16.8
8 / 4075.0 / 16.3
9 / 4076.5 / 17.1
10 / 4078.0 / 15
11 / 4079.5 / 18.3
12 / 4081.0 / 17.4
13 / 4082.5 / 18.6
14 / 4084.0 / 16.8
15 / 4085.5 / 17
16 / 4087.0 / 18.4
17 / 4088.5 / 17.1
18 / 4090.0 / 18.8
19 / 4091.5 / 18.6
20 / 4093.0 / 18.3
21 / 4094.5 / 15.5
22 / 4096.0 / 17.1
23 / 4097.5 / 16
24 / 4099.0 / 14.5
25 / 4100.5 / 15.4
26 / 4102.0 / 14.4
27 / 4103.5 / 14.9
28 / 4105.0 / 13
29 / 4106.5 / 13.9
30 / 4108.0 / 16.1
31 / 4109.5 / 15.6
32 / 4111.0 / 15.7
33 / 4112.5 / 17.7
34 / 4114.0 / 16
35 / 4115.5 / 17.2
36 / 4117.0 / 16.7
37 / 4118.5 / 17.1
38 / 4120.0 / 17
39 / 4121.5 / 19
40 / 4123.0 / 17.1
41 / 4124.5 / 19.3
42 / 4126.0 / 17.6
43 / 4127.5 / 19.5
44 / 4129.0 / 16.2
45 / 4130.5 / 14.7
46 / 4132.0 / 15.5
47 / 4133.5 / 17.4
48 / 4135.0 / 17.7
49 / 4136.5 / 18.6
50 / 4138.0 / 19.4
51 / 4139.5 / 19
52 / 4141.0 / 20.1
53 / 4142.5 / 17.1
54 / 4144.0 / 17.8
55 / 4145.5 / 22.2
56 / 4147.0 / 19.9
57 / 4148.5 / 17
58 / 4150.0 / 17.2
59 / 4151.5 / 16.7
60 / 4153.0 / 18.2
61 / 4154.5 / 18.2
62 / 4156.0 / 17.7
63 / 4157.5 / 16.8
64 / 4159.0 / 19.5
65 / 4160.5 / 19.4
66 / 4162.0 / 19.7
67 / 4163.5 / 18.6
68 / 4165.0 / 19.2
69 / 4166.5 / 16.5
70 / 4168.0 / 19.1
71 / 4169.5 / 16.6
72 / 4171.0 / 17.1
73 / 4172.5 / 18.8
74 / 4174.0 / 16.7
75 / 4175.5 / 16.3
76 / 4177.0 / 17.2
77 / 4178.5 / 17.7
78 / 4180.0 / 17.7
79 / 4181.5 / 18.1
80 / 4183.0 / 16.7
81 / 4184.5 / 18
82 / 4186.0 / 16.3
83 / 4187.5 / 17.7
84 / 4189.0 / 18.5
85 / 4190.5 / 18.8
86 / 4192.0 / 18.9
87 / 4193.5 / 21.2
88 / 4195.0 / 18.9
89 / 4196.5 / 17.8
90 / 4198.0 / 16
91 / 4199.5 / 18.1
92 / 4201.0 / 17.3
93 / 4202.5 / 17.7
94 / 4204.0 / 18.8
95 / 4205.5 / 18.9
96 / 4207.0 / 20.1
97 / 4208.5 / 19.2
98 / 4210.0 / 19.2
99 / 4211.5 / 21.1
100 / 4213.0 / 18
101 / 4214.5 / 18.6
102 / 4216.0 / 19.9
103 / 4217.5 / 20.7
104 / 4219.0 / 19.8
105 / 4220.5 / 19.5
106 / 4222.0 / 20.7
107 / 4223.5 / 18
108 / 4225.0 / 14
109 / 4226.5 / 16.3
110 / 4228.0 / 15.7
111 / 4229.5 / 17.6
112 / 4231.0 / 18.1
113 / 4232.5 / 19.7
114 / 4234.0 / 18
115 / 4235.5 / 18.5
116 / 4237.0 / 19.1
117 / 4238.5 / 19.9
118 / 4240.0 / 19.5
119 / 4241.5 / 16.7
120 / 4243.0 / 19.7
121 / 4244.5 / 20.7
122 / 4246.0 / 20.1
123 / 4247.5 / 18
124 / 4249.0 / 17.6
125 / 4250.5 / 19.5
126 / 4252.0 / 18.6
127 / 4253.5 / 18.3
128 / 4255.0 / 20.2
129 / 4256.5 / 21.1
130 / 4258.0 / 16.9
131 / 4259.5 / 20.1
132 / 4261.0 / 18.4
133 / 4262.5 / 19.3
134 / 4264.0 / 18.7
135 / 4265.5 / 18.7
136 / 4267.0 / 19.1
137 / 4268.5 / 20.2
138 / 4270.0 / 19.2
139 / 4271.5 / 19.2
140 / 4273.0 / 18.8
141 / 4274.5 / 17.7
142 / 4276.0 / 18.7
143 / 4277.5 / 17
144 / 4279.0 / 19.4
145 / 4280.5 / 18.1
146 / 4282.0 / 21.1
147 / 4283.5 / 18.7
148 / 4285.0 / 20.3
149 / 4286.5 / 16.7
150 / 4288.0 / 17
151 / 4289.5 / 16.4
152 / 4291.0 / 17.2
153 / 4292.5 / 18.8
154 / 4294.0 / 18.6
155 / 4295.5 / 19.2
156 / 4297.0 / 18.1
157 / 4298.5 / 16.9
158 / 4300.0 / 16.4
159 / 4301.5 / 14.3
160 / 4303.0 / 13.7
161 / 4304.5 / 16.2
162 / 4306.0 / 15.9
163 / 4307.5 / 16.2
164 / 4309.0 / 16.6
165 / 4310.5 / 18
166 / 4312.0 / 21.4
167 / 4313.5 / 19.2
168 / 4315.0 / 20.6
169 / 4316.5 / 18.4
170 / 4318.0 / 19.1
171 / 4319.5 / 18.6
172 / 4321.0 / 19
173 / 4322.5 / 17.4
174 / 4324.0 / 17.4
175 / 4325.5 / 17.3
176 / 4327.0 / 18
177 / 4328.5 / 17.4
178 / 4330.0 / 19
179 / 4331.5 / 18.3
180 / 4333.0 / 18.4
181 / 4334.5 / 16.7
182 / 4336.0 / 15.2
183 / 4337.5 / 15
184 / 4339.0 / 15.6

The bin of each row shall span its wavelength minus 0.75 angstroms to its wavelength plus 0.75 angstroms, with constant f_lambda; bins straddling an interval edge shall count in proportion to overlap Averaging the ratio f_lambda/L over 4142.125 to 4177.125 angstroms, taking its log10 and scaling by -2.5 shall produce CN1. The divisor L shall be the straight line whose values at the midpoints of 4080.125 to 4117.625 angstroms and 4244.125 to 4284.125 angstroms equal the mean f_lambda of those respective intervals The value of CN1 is -0.04 mag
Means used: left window 16.4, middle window 18.1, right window 19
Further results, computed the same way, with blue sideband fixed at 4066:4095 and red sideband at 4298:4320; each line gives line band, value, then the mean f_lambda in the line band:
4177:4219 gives -0.06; 18.5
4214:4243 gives -0.06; 18.5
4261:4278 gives -0.08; 18.8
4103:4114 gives 0.14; 15.3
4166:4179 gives 0.01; 17.3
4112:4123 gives 0.02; 17.2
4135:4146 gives -0.09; 19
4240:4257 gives -0.10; 19.1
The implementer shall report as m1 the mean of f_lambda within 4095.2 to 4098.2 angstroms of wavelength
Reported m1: 16.5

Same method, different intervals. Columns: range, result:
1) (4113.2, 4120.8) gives 16.8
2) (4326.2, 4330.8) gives 18.1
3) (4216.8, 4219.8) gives 20.2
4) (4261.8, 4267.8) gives 19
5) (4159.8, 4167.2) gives 18.7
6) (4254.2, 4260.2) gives 19.6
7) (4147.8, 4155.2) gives 17.5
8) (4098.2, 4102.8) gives 14.8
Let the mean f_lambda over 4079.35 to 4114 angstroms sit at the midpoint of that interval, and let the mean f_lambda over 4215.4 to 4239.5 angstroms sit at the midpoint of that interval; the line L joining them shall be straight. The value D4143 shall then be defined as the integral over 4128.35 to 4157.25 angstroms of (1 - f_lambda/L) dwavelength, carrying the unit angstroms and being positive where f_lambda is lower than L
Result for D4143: -1.27 angstroms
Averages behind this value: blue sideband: 16.4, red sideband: 18.5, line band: 17.9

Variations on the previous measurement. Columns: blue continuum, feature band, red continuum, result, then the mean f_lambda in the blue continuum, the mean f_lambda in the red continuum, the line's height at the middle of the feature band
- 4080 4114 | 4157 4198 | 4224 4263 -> -1.1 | 16.4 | 18.5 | 17.6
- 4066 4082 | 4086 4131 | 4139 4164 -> 3.2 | 17.4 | 18.5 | 17.9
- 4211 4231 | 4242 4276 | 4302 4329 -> -1.7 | 18.4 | 17.8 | 18.2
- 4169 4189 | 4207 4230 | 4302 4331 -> -1.5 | 17.4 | 17.8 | 17.5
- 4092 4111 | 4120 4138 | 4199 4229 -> -1.5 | 15.4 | 18.6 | 16.2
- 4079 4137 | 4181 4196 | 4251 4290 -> -0.4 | 16.8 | 18.8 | 17.8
